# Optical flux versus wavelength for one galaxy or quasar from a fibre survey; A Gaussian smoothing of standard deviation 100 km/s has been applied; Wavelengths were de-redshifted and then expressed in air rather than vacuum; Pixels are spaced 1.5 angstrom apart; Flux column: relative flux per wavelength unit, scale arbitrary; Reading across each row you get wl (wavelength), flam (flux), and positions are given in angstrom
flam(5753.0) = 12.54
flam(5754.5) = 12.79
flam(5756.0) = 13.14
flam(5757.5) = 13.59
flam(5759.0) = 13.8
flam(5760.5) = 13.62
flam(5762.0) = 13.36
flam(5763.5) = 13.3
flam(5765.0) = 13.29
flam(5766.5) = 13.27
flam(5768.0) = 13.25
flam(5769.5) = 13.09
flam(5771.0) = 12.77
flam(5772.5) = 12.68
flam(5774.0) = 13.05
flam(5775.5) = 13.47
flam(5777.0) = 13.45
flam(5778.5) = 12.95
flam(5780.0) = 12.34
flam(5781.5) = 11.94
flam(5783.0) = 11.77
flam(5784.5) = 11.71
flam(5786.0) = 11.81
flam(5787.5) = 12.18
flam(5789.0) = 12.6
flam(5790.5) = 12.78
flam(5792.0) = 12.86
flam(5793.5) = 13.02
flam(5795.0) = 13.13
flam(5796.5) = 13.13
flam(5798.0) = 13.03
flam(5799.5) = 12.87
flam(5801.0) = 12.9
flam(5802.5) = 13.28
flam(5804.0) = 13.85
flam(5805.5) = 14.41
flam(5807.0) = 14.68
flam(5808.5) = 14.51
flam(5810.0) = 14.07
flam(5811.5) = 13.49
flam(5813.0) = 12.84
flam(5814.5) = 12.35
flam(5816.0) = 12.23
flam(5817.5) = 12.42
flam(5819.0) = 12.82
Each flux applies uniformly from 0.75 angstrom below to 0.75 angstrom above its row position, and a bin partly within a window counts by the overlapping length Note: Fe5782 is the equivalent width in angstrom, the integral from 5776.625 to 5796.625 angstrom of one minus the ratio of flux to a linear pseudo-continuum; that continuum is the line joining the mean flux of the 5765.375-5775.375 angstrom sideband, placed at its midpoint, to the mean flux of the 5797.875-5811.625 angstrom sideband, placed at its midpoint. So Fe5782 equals 1.3 angstrom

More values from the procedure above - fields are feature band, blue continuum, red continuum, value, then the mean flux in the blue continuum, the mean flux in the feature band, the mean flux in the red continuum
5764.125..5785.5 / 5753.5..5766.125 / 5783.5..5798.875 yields 0.4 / 13.3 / 12.8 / 12.6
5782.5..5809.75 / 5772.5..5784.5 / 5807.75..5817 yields -0.2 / 12.6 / 13.1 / 13.2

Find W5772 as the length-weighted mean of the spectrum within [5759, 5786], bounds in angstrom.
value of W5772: 12.9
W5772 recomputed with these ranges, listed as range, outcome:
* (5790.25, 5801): 13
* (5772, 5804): 12.7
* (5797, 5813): 13.7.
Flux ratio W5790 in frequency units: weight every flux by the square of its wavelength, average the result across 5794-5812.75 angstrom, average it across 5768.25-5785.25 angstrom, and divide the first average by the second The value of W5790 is 1.08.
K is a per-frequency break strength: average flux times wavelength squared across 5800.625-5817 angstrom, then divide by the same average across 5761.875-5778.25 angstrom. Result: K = 1.04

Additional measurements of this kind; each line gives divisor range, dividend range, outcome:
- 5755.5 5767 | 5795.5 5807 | 1.01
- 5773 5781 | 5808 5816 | 1.04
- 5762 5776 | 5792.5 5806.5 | 1.02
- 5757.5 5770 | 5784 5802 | 0.96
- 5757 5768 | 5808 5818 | 0.99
